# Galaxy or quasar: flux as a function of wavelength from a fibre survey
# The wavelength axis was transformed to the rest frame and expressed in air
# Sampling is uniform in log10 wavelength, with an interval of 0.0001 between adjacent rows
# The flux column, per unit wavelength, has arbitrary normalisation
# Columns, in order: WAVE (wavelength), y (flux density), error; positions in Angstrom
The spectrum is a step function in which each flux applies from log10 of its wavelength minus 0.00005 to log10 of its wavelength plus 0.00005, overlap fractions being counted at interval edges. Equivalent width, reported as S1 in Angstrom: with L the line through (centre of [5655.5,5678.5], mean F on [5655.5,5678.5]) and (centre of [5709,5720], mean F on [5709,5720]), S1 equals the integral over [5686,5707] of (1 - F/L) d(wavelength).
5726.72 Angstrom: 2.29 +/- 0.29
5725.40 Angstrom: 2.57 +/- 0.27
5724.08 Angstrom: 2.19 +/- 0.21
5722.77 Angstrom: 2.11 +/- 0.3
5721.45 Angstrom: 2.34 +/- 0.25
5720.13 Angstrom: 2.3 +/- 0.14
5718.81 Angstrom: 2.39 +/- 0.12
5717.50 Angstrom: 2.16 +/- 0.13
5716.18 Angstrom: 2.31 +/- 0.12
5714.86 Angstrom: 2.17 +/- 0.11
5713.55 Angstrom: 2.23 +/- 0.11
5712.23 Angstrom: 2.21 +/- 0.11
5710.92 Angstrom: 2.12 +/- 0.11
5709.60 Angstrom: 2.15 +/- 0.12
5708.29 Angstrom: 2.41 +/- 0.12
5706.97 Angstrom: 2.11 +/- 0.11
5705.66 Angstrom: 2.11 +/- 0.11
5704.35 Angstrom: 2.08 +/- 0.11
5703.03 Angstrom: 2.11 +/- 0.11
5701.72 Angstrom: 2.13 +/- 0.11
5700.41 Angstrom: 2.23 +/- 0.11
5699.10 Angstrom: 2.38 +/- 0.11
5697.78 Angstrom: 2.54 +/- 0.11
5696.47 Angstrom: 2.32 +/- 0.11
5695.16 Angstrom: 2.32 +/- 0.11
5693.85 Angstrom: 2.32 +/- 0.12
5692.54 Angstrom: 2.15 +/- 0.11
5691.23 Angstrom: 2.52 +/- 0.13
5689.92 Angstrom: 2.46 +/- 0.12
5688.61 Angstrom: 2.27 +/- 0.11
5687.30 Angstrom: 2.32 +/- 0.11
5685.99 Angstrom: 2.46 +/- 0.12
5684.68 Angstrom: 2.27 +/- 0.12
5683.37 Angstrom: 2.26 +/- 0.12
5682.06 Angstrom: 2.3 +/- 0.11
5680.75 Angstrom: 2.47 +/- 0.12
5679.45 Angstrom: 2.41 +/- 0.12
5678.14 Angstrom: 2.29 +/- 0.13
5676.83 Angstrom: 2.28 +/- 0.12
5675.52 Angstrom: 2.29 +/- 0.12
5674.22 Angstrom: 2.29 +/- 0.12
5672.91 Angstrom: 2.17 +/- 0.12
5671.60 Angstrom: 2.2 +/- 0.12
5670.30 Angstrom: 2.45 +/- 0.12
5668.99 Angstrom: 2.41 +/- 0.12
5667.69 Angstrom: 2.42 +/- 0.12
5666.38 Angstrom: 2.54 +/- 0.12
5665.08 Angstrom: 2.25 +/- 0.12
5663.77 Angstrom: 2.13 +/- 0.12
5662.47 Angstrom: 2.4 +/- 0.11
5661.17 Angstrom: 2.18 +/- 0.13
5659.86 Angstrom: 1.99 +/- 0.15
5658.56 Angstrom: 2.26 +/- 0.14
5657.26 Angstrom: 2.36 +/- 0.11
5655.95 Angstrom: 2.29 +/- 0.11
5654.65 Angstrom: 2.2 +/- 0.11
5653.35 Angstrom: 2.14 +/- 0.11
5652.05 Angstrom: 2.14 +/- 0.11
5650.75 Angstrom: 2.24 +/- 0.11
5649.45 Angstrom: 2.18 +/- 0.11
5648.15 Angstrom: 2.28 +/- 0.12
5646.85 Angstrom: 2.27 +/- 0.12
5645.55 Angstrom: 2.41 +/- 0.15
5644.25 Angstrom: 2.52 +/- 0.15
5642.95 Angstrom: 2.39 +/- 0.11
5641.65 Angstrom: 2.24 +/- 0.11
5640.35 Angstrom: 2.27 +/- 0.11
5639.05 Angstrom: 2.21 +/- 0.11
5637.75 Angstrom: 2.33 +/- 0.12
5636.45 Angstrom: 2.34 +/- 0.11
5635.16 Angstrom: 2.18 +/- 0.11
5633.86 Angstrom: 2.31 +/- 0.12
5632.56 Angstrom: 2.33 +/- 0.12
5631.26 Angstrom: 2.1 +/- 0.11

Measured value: -0.34 Angstrom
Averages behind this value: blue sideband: 2.29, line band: 2.28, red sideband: 2.22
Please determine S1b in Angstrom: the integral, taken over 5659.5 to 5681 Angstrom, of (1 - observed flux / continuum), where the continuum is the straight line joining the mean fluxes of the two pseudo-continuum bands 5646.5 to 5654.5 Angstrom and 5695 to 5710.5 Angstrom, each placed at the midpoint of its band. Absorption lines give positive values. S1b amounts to -0.8 Angstrom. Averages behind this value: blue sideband 2.21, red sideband 2.24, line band 2.31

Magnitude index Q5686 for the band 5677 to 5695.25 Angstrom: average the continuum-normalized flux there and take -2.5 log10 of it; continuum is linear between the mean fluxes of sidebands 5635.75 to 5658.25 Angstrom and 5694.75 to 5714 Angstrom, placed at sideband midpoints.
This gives -0.05 mag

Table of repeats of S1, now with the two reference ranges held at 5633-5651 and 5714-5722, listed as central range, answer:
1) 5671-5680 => 0.1 Angstrom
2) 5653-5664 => 0.3 Angstrom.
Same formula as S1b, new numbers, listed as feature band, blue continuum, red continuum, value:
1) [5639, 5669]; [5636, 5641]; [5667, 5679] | 0.2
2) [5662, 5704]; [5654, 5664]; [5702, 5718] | -2.2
